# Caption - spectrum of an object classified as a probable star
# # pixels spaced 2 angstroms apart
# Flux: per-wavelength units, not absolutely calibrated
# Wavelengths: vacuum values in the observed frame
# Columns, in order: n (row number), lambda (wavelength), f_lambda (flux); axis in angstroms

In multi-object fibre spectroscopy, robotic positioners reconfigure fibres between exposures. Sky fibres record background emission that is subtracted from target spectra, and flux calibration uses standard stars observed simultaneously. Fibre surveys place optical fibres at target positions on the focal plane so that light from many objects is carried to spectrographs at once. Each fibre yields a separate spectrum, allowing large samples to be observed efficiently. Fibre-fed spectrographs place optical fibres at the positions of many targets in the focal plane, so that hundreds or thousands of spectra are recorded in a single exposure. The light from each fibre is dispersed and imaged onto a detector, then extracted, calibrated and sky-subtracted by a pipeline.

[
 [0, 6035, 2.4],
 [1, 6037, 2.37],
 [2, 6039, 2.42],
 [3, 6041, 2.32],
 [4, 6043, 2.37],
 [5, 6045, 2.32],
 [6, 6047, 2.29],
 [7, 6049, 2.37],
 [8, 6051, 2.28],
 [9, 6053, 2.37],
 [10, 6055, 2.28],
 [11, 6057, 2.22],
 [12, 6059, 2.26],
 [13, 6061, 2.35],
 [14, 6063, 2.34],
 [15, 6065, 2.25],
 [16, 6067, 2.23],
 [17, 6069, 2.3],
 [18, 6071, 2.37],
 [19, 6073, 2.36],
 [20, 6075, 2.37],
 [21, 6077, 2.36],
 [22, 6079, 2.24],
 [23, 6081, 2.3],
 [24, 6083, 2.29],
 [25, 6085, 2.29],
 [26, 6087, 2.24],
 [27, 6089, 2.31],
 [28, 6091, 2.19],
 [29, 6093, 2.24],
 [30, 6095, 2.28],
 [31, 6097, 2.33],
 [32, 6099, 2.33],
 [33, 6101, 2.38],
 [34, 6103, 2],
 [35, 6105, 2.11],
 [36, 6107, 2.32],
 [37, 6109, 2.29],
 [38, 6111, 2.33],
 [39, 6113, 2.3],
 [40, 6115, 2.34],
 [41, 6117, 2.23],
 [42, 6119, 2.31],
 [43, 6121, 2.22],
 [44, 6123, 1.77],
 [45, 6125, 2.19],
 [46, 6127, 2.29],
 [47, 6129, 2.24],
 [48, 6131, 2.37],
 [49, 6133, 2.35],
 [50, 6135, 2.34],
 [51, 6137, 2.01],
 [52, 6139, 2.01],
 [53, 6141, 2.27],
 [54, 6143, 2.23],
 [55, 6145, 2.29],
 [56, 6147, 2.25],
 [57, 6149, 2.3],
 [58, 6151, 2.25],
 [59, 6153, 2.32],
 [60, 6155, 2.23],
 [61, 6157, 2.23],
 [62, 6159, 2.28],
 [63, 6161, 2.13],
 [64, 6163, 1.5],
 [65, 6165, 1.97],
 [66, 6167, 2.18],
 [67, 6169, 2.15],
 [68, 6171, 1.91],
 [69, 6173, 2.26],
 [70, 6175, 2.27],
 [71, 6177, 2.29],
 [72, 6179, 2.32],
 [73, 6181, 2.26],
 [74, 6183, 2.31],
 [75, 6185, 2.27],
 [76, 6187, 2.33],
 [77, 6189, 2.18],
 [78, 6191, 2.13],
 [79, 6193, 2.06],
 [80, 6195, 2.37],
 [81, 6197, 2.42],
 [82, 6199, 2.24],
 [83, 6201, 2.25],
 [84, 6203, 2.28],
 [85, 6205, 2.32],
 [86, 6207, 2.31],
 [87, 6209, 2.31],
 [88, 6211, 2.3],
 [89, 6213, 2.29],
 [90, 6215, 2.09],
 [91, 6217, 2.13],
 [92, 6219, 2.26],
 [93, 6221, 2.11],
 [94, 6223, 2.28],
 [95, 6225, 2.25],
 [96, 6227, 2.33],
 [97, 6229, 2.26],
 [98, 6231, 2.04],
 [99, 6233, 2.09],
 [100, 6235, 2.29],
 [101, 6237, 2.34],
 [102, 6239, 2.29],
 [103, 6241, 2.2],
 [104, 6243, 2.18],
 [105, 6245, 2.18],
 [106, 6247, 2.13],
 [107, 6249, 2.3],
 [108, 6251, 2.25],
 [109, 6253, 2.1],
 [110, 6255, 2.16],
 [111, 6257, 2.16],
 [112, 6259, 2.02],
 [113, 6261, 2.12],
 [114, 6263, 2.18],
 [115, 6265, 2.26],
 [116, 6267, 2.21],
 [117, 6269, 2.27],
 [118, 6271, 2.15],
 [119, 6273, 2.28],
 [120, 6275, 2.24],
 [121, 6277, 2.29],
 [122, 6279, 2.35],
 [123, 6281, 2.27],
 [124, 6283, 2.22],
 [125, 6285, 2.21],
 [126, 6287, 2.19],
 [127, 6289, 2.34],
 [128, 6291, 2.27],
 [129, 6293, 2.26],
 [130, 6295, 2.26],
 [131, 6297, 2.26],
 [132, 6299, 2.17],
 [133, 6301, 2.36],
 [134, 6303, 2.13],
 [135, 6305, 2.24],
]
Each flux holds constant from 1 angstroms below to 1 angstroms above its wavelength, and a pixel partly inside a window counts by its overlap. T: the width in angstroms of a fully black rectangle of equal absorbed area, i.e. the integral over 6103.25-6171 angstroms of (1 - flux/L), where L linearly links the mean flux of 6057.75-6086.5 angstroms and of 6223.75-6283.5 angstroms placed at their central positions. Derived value 2.37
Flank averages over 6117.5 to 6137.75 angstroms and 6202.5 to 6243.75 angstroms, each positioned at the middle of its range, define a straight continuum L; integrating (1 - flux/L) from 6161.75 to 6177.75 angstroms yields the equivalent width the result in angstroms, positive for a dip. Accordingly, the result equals 1.14 angstroms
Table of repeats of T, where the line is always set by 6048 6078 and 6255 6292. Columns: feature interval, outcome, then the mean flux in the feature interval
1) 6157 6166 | 1.1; 2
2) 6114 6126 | 0.6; 2.18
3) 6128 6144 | 0.4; 2.23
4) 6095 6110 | 0.3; 2.25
